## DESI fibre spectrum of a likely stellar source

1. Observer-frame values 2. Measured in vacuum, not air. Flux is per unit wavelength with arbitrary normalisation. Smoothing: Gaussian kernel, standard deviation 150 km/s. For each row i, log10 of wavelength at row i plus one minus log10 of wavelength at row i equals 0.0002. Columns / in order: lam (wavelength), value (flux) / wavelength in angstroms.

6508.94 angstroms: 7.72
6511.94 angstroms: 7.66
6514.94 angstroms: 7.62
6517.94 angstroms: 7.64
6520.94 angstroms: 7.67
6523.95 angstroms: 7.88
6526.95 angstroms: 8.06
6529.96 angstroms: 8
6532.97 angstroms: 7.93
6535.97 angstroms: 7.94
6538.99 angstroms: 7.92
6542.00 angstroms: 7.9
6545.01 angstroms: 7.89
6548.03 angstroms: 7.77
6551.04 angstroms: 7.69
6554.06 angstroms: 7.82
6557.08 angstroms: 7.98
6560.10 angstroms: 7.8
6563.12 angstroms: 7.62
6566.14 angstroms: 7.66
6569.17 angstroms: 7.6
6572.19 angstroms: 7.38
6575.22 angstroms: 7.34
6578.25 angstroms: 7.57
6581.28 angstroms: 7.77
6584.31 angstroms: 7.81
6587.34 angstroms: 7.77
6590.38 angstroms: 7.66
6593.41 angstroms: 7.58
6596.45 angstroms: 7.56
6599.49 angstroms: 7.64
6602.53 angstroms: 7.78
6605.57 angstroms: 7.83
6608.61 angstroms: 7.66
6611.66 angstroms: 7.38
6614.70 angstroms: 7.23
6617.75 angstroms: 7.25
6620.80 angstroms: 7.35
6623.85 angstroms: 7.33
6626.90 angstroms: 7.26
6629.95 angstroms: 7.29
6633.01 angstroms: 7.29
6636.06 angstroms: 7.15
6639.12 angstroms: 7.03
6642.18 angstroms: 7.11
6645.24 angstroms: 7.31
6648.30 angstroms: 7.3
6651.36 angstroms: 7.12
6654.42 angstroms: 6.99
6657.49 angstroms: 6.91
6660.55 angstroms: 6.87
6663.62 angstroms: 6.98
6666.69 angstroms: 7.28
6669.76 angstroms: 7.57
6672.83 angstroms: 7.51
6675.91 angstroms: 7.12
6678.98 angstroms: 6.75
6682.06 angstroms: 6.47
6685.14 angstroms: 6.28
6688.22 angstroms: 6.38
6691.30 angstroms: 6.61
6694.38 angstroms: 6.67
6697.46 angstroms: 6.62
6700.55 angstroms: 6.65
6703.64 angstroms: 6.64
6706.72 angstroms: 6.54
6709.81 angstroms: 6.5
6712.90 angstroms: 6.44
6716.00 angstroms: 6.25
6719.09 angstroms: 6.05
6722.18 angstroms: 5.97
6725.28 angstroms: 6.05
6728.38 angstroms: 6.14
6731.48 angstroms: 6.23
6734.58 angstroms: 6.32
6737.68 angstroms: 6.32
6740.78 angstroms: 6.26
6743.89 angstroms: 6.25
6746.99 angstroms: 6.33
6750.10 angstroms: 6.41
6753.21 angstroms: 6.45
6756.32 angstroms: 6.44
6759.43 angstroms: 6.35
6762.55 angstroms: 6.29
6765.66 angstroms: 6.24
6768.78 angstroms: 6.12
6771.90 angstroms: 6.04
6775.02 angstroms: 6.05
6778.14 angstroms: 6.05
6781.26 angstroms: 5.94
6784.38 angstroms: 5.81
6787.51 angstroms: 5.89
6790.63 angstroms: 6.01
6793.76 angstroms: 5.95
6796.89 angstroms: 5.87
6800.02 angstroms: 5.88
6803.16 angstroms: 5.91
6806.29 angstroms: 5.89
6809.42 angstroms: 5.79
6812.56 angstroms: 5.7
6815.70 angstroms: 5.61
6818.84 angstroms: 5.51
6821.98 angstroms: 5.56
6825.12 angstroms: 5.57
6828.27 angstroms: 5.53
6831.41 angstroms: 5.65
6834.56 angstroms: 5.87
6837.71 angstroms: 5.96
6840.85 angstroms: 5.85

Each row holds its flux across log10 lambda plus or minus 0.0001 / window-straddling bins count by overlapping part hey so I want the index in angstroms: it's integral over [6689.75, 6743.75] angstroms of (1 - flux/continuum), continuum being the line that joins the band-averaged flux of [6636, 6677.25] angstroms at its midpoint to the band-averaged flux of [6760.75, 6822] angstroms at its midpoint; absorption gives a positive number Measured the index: 1.97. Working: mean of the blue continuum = 7.16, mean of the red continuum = 5.91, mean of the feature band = 6.36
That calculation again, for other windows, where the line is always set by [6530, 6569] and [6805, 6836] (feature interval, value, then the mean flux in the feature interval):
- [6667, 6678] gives -0.8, 7.35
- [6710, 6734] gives 1.0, 6.19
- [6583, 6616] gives -0.9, 7.63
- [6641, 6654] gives -0.3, 7.2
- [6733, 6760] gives -0.4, 6.35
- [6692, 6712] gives 0.0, 6.6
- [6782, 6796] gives 0.0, 5.92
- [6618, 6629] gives -0.1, 7.31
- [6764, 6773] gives -0.1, 6.14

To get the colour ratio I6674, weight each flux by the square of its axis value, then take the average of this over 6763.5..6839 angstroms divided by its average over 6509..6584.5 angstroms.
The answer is 0.8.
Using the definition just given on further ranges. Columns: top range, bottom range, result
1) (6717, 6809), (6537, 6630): 0.85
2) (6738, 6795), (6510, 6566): 0.84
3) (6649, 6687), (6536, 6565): 0.93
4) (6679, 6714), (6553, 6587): 0.89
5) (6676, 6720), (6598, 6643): 0.90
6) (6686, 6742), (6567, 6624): 0.87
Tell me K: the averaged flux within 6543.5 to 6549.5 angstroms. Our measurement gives 7.83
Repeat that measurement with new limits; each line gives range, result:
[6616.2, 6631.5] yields 7.29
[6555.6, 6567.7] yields 7.76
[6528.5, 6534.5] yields 7.97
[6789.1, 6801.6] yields 5.92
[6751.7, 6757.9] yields 6.45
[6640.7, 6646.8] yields 7.21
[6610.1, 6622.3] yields 7.3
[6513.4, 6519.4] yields 7.63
